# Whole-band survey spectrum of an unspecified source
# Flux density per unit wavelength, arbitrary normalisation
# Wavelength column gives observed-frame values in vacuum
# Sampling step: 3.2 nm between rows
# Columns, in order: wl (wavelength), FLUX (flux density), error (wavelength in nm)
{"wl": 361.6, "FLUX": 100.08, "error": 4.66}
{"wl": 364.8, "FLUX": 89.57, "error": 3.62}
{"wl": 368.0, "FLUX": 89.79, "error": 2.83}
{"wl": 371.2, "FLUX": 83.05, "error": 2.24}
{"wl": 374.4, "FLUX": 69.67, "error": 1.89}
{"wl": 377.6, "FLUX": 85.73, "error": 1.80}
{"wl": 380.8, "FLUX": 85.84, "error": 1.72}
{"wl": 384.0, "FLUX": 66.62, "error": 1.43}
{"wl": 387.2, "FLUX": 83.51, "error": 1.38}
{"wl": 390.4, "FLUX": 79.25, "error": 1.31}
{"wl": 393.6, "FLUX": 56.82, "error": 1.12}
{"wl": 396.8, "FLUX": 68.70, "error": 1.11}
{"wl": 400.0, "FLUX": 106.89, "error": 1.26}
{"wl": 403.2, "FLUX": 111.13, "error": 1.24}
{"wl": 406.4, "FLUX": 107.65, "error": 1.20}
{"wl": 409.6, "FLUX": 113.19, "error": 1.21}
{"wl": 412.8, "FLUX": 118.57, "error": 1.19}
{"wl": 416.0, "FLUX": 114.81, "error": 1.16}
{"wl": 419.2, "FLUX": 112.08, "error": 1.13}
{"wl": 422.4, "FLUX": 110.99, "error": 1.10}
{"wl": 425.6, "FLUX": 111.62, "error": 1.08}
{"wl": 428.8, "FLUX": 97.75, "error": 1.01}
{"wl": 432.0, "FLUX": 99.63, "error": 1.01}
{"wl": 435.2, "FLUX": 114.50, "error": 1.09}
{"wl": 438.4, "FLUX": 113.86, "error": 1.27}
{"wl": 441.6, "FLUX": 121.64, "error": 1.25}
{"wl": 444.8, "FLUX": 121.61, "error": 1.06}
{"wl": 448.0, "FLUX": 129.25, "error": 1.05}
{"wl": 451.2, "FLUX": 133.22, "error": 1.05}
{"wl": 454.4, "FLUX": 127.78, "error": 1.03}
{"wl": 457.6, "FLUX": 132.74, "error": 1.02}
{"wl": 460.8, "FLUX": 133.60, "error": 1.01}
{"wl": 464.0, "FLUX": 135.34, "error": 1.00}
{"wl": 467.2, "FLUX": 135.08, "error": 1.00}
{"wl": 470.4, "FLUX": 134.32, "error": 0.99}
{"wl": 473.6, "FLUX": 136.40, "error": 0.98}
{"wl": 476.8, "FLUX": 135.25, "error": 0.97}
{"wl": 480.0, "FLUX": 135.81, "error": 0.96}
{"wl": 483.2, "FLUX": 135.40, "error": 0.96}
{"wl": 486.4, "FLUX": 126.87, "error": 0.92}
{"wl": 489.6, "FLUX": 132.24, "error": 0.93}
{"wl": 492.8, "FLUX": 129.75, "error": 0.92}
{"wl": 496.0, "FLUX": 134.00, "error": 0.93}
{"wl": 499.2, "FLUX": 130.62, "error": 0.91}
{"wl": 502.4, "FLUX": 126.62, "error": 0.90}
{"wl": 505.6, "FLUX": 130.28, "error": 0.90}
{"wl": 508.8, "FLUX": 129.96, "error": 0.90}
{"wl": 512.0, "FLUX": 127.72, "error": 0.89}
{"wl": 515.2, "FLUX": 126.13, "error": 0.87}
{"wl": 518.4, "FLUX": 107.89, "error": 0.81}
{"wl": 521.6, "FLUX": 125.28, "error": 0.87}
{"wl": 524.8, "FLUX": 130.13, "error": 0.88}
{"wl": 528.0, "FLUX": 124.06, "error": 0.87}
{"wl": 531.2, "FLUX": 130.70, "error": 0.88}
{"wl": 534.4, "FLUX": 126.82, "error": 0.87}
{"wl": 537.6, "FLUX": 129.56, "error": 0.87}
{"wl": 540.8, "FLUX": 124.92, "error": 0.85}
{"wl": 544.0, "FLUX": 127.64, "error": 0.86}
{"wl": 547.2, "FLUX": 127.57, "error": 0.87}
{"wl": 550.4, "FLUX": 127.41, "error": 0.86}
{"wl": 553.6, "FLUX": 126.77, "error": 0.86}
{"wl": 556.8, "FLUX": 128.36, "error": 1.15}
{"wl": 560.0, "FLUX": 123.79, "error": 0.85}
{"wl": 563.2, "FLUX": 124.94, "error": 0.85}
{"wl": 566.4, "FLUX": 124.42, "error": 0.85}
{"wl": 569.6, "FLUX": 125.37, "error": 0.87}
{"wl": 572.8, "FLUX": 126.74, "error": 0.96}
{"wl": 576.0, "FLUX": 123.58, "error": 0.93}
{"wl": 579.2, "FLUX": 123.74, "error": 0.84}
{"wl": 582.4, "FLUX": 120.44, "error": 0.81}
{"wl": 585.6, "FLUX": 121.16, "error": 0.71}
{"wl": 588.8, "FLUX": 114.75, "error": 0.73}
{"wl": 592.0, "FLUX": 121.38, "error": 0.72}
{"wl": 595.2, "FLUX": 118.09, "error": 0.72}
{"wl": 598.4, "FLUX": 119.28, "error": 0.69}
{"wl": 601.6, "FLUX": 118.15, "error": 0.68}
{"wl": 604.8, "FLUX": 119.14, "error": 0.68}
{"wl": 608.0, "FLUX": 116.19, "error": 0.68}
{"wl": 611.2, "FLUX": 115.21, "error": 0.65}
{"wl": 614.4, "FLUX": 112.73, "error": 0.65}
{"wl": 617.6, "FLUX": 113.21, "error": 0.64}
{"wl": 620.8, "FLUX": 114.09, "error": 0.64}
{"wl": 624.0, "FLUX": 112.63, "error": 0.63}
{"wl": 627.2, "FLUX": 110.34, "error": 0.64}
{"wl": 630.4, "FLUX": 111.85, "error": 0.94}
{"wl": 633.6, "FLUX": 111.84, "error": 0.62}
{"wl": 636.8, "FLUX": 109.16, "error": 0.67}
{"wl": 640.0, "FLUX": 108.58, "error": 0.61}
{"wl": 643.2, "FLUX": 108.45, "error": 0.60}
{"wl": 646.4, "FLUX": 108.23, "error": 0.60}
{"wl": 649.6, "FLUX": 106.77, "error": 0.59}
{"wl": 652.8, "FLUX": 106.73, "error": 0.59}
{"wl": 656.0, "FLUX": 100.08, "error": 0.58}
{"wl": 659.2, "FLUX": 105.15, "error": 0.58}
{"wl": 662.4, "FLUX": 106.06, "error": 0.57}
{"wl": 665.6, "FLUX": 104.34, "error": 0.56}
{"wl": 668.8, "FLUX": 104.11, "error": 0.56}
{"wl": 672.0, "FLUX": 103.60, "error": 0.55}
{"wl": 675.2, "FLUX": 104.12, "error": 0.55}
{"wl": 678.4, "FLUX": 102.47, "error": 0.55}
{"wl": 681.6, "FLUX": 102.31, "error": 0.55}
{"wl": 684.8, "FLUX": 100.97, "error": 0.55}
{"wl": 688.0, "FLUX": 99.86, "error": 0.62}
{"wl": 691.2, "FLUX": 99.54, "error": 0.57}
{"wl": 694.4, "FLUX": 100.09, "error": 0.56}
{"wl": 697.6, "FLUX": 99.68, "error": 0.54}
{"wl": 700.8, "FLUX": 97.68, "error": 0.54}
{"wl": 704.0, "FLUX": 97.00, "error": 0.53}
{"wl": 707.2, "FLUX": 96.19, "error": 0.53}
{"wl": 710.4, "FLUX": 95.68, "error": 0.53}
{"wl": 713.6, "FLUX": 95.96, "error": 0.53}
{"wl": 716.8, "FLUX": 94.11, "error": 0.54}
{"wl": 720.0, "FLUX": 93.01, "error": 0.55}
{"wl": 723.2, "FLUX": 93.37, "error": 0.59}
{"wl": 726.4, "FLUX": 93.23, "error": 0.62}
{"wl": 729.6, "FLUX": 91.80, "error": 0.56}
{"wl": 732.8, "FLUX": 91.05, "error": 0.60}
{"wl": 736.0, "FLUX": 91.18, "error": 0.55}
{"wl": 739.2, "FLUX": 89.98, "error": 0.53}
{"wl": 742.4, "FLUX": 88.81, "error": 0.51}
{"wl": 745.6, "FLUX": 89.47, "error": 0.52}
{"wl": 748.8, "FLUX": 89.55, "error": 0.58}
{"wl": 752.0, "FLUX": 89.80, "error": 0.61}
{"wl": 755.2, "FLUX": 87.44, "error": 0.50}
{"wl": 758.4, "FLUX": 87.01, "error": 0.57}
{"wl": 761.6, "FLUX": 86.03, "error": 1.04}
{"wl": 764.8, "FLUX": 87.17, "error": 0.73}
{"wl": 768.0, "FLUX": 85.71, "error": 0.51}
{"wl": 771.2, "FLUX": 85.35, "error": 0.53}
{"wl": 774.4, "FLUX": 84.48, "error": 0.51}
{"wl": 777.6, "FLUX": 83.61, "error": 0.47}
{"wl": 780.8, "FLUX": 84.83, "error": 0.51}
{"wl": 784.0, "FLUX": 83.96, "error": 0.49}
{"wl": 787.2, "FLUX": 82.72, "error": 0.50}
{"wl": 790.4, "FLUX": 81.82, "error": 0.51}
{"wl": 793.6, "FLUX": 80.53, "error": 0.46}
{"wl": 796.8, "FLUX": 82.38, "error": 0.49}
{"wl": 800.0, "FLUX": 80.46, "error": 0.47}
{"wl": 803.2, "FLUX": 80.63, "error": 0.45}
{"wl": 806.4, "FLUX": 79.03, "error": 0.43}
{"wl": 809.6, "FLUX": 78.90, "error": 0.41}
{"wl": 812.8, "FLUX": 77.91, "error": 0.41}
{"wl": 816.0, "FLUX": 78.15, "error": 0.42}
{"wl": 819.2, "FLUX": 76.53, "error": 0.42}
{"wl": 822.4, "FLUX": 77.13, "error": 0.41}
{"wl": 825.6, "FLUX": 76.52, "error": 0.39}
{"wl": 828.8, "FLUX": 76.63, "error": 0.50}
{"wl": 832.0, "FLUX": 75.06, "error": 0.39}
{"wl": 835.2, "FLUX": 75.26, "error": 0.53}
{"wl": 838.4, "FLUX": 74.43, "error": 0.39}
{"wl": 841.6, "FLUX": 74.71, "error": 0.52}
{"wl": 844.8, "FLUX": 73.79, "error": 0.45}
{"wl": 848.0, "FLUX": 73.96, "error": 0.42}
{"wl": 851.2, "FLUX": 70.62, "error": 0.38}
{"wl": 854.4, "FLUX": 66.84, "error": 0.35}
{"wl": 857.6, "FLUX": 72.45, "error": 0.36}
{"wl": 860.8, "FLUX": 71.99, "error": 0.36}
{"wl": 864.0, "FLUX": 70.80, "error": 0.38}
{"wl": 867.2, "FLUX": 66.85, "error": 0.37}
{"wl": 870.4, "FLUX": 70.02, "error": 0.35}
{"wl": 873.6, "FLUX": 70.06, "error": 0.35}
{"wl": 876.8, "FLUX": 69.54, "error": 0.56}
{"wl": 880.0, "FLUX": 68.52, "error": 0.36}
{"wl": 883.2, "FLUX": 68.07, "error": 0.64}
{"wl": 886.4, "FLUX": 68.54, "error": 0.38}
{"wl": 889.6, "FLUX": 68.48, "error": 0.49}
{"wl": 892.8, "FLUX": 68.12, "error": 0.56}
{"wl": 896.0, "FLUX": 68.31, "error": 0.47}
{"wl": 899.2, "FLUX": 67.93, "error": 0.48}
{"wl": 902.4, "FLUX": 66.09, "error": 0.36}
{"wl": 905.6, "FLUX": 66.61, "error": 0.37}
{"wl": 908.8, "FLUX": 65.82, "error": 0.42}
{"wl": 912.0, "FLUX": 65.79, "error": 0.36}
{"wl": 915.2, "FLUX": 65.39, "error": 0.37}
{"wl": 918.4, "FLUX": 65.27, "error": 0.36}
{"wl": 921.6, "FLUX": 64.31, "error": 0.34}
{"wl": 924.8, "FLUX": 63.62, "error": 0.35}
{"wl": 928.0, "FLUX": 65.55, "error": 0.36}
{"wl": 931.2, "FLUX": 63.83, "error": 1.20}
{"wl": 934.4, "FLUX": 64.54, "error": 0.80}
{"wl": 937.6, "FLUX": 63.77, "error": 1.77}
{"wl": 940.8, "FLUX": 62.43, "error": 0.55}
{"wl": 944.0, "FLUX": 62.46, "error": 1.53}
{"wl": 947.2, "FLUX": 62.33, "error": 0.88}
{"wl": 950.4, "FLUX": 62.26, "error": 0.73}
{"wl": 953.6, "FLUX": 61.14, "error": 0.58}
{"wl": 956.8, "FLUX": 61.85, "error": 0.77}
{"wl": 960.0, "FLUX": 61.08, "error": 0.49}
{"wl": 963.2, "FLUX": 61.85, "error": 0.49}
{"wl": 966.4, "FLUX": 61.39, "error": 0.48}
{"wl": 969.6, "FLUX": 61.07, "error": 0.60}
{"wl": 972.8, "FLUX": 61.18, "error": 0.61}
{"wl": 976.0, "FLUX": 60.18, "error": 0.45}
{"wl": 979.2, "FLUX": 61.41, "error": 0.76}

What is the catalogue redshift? 0.000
